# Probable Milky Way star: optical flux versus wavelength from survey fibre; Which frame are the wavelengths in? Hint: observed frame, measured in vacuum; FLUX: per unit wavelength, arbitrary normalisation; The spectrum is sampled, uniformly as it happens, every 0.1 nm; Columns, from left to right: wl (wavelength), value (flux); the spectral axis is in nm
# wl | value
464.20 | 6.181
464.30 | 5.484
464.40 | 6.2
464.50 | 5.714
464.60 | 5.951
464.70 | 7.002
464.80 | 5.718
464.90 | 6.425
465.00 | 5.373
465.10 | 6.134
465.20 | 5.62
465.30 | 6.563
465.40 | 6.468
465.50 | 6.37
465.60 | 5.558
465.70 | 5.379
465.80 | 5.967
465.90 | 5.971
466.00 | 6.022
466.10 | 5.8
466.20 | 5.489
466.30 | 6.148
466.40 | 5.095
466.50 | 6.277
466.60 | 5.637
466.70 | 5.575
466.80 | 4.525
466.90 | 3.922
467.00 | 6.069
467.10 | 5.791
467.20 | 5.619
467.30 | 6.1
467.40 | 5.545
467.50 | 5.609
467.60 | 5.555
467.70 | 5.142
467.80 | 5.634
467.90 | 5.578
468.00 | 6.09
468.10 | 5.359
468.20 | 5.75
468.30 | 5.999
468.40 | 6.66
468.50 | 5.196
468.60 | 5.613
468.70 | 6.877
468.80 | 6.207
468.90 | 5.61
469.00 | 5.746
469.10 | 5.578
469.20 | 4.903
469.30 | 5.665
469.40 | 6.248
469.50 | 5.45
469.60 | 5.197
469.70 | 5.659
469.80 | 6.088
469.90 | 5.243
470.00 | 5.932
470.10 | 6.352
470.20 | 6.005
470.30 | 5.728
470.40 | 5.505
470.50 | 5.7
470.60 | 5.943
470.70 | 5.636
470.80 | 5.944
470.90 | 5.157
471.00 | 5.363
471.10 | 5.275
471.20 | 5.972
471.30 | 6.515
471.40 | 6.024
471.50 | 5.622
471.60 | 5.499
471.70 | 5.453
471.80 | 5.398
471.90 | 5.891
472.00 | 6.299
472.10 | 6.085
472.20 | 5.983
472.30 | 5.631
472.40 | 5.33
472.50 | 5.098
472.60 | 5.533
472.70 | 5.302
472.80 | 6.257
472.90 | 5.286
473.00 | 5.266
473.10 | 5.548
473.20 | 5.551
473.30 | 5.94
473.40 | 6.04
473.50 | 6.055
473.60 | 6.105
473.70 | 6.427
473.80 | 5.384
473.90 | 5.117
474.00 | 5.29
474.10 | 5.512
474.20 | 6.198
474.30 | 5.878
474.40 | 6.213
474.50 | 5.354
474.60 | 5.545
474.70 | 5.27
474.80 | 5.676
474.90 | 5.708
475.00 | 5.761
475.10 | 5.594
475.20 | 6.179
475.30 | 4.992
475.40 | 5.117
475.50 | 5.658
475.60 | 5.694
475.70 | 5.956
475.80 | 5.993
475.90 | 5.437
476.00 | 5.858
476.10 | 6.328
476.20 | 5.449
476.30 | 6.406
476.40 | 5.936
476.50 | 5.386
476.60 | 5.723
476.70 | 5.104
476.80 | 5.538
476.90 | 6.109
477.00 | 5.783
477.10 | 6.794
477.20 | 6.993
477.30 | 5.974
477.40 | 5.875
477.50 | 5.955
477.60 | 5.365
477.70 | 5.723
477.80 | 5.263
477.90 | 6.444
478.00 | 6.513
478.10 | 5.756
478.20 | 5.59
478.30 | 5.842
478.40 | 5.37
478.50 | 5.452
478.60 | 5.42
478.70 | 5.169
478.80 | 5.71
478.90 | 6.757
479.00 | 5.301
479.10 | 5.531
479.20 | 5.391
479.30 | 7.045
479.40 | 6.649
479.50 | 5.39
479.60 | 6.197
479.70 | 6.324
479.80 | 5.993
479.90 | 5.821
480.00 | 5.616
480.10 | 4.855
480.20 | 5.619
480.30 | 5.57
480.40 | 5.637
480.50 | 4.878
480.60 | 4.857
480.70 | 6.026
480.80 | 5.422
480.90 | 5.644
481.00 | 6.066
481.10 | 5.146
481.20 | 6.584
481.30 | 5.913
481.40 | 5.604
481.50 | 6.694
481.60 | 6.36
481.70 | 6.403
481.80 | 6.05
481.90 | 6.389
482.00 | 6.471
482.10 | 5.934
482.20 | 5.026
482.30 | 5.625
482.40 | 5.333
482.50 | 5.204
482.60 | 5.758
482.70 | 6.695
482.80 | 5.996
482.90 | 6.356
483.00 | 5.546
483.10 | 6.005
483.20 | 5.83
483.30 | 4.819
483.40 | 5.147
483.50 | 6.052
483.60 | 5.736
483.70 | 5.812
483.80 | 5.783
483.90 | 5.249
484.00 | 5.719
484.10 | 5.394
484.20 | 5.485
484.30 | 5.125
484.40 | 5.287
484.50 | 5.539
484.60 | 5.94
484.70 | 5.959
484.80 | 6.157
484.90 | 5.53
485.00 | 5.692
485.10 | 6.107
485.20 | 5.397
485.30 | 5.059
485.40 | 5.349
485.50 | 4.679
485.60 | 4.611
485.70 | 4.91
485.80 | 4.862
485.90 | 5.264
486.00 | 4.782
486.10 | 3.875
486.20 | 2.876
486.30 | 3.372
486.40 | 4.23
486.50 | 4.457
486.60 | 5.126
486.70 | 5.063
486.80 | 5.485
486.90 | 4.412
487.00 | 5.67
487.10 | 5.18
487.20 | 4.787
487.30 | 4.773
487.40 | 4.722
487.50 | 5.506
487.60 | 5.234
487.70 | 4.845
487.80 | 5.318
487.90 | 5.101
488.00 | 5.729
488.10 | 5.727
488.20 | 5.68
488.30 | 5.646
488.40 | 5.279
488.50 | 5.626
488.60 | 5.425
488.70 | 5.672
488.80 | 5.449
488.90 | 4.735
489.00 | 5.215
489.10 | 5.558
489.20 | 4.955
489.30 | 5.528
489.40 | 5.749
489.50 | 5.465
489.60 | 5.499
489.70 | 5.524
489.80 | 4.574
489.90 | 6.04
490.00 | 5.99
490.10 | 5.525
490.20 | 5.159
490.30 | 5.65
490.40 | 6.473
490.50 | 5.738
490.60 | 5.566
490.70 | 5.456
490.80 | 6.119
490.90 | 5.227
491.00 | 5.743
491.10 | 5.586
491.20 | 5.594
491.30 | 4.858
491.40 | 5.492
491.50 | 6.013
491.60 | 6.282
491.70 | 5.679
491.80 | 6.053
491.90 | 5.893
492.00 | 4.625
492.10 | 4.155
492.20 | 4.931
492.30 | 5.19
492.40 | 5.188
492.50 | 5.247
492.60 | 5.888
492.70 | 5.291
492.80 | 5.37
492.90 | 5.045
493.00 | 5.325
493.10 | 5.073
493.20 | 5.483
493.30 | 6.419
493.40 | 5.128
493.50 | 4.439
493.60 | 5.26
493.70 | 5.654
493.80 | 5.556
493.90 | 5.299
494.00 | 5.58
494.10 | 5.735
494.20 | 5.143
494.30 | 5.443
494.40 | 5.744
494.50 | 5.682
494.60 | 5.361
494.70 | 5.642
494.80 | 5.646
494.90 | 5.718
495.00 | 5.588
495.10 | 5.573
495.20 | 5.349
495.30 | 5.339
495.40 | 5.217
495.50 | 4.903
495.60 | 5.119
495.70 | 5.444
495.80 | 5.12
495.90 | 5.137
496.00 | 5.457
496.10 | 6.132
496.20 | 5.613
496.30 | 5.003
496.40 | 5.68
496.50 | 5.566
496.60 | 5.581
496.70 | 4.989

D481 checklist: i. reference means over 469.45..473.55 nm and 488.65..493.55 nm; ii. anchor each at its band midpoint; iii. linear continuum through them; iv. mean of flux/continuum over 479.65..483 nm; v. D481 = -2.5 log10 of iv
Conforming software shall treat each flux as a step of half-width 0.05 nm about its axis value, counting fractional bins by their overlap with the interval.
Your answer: -0.045 mag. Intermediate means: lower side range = 5.7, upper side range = 5.45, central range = 5.81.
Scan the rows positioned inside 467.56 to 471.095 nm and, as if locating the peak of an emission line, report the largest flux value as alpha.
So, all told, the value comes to 6.877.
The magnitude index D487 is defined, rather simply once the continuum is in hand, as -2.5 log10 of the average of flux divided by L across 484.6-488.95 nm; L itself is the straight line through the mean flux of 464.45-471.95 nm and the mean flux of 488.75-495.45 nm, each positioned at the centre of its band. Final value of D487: 0.084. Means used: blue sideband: 5.75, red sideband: 5.46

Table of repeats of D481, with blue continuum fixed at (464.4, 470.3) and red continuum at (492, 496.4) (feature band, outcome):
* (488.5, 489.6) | 0.01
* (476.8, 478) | -0.08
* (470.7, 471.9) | 0.01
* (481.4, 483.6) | -0.06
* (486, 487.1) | 0.21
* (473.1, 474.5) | -0.02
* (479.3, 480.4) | -0.05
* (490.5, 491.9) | -0.05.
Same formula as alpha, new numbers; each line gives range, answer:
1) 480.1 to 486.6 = 6.695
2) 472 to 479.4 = 7.045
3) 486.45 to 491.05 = 6.473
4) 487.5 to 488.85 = 5.729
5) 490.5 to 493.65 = 6.419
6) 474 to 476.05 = 6.213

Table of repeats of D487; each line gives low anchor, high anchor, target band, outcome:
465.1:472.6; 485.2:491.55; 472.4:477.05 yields -0.021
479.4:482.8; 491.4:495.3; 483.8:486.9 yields 0.120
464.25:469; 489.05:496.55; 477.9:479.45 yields -0.040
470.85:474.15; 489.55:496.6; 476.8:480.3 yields -0.047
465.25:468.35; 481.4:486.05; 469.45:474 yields -0.004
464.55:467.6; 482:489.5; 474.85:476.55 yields -0.034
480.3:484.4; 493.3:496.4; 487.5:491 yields 0.014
